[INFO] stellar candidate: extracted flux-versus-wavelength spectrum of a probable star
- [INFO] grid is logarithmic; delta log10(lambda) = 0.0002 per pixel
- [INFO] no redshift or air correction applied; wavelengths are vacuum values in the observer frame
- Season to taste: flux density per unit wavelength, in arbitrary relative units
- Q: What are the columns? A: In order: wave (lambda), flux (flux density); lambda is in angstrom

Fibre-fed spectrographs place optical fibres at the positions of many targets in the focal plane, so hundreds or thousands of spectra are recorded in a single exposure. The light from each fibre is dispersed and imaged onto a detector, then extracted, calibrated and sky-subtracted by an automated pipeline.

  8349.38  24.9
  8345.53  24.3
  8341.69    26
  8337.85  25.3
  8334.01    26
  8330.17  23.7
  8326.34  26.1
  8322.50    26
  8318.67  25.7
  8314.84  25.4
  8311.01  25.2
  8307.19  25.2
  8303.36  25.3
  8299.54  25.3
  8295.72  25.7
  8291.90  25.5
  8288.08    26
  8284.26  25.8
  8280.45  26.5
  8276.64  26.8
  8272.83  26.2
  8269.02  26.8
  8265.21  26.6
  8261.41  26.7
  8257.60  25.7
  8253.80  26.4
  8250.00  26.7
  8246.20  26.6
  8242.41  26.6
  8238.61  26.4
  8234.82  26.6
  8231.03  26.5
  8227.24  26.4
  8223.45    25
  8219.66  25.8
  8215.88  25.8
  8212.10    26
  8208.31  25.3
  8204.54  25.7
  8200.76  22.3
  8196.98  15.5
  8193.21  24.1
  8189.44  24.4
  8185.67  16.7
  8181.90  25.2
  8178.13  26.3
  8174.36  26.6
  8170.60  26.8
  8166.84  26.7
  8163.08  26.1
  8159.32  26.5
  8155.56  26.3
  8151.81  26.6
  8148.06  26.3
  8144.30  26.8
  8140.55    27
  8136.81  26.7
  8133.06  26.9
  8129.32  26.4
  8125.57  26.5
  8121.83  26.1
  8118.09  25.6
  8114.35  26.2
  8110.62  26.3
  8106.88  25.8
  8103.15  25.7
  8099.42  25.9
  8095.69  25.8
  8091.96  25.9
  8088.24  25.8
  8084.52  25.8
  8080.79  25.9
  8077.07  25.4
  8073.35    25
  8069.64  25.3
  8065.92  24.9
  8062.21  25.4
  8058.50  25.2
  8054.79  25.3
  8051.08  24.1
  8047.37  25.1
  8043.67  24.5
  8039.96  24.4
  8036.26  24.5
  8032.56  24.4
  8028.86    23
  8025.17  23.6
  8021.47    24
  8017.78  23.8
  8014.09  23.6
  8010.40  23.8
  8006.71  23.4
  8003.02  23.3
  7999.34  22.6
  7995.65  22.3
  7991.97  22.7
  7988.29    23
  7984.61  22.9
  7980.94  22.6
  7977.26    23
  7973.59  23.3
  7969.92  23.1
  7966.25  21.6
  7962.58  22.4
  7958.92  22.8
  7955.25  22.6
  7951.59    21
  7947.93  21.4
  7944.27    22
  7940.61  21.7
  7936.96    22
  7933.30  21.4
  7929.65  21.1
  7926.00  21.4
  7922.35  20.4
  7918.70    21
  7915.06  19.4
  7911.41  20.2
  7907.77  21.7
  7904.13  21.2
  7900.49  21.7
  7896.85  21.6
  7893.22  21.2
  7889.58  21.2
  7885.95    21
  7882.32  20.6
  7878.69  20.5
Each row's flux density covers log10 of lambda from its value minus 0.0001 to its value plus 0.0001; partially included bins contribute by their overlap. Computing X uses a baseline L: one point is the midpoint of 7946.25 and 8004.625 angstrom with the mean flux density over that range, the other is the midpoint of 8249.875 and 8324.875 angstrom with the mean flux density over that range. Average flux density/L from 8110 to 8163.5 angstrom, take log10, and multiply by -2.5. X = -0.09 mag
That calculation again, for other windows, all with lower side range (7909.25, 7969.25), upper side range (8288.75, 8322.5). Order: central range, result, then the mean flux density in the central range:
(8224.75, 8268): -0.07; 26.5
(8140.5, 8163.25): -0.12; 26.5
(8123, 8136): -0.13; 26.6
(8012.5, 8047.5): -0.08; 24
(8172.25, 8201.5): 0.07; 22.7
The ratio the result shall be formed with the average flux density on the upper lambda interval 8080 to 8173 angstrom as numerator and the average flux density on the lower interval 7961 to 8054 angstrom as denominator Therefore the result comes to 1.12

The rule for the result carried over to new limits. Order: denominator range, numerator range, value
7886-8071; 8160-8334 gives 1.12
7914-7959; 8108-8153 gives 1.24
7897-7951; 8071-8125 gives 1.22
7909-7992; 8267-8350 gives 1.17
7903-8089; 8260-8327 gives 1.12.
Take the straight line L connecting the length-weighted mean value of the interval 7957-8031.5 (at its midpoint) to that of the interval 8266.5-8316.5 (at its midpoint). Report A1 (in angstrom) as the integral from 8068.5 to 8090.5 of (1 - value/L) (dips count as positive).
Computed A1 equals -1.57 angstrom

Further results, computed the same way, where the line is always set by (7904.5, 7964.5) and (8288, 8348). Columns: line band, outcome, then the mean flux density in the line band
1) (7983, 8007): -0.89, 22.8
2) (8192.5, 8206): 1.44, 21.6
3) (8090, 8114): -2.87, 25.9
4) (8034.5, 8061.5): -2.60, 24.8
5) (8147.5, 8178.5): -3.52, 26.5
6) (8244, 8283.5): -2.63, 26.5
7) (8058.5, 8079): -2.16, 25.2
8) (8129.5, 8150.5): -2.83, 26.7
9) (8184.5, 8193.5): 0.88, 21.7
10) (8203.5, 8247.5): -2.93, 26.1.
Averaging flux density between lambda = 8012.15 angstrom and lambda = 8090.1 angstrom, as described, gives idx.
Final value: 24.7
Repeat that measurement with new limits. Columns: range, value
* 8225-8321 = 26.1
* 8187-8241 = 24.6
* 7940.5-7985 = 22.3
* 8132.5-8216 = 25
